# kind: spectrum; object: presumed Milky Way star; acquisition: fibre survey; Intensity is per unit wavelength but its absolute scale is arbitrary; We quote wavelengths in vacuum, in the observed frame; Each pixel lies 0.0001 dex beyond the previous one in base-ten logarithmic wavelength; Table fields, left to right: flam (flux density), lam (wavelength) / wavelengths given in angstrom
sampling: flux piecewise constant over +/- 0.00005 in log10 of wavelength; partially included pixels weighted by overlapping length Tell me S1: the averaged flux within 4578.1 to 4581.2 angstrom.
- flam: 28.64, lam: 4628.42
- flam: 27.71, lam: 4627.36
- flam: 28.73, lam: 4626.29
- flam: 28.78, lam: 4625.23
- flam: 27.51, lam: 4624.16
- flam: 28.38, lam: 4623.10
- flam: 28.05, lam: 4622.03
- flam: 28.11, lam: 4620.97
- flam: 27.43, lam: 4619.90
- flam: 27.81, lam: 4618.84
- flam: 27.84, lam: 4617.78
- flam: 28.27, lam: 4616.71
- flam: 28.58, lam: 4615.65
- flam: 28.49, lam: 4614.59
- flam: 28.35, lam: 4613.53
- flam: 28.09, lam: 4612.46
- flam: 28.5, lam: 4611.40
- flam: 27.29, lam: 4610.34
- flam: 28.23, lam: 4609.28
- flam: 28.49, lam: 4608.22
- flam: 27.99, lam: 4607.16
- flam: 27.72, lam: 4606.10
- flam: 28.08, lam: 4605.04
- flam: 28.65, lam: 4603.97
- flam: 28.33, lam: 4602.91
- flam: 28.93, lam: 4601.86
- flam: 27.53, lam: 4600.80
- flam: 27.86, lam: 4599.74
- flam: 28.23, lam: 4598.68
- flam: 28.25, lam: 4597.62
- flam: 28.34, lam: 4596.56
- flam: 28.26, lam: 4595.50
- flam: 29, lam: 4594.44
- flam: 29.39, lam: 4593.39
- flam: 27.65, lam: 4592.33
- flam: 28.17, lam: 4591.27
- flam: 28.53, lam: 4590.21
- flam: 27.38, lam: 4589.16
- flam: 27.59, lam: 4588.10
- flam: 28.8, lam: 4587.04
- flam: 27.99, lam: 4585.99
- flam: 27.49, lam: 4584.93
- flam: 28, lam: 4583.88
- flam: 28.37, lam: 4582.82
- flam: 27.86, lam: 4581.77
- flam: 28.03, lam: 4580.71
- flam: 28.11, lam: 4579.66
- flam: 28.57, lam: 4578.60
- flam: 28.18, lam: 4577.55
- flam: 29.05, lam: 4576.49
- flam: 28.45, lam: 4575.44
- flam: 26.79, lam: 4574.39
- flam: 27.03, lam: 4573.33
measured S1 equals 28.2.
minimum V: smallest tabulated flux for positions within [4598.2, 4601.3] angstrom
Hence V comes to 27.53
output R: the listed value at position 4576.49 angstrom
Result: 29.05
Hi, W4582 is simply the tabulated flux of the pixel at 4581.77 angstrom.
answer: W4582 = 27.86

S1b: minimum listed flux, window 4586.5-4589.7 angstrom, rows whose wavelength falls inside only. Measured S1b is 27.38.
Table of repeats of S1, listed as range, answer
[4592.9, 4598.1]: 28.7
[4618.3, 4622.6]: 27.9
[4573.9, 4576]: 27.8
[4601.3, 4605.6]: 28.5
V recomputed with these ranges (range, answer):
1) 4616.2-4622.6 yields 27.43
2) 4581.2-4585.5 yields 27.49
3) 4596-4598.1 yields 28.25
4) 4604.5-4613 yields 27.29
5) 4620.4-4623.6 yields 28.05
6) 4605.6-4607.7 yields 27.72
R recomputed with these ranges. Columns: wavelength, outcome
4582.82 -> 28.37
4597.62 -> 28.25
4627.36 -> 27.71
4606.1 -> 27.72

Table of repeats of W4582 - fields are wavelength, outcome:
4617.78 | 27.84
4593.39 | 29.39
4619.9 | 27.43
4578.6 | 28.57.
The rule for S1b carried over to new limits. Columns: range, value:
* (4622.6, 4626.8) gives 27.51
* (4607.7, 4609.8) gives 28.23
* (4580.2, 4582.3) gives 27.86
